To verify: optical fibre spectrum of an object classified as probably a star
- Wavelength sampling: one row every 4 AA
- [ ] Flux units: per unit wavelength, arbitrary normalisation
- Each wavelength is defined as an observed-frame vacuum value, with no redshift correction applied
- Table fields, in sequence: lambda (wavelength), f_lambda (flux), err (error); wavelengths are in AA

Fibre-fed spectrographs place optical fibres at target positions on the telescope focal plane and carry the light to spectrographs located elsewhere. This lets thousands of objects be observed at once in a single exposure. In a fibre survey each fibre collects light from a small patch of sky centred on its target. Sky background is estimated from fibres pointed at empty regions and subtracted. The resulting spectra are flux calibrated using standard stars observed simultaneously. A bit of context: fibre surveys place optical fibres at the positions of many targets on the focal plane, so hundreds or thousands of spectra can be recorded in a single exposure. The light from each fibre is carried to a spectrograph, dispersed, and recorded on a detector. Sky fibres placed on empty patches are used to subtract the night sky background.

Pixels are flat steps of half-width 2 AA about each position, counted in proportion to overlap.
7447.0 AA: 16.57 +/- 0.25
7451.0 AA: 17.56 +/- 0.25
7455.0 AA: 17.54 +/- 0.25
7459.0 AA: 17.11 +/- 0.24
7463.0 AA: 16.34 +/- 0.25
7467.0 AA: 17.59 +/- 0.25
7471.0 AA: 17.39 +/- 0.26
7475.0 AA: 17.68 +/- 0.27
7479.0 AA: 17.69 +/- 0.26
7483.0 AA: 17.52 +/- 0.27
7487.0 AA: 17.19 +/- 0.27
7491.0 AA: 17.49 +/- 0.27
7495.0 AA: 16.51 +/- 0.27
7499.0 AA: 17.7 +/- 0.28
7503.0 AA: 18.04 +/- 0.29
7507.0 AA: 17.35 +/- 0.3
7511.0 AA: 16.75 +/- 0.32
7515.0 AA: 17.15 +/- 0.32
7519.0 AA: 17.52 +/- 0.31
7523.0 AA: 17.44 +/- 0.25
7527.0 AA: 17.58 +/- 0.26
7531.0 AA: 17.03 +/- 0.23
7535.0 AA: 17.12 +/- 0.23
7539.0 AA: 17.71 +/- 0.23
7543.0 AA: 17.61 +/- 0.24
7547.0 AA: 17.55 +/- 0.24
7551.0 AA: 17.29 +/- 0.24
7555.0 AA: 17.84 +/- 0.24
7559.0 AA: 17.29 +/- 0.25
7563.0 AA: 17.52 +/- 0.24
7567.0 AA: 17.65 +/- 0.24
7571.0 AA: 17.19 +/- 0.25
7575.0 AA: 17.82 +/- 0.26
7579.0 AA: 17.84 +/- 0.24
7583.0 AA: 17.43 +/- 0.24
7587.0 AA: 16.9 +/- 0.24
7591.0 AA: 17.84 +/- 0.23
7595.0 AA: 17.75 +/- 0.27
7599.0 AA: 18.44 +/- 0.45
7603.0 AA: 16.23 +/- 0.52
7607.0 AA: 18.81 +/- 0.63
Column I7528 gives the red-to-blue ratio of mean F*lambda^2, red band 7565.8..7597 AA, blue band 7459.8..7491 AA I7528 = 1.0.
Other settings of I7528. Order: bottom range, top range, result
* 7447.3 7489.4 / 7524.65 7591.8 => 1.03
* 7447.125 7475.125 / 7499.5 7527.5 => 1.02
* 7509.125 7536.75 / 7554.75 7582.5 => 1.03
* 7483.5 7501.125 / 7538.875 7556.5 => 1.03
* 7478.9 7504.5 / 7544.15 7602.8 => 1.03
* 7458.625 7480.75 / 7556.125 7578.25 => 1.04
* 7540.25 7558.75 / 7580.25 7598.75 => 1.01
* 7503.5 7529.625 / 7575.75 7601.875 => 1.04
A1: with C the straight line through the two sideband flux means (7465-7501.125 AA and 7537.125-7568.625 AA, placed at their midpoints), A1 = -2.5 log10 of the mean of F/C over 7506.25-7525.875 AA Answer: 0.015 mag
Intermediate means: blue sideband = 17.4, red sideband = 17.6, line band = 17.3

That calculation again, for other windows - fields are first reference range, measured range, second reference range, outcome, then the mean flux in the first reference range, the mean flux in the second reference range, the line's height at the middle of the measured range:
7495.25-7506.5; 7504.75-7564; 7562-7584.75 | 0.01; 17.6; 17.6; 17.6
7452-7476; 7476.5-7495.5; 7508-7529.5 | 0.00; 17.3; 17.3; 17.3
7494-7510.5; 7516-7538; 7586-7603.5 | 0.01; 17.4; 17.6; 17.4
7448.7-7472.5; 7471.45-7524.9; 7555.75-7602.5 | 0.00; 17.2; 17.6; 17.3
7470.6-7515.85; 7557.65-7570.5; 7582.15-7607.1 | 0.00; 17.4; 17.5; 17.5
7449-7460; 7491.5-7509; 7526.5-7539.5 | 0.00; 17.4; 17.3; 17.4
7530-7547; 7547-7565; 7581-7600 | 0.00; 17.4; 17.6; 17.5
